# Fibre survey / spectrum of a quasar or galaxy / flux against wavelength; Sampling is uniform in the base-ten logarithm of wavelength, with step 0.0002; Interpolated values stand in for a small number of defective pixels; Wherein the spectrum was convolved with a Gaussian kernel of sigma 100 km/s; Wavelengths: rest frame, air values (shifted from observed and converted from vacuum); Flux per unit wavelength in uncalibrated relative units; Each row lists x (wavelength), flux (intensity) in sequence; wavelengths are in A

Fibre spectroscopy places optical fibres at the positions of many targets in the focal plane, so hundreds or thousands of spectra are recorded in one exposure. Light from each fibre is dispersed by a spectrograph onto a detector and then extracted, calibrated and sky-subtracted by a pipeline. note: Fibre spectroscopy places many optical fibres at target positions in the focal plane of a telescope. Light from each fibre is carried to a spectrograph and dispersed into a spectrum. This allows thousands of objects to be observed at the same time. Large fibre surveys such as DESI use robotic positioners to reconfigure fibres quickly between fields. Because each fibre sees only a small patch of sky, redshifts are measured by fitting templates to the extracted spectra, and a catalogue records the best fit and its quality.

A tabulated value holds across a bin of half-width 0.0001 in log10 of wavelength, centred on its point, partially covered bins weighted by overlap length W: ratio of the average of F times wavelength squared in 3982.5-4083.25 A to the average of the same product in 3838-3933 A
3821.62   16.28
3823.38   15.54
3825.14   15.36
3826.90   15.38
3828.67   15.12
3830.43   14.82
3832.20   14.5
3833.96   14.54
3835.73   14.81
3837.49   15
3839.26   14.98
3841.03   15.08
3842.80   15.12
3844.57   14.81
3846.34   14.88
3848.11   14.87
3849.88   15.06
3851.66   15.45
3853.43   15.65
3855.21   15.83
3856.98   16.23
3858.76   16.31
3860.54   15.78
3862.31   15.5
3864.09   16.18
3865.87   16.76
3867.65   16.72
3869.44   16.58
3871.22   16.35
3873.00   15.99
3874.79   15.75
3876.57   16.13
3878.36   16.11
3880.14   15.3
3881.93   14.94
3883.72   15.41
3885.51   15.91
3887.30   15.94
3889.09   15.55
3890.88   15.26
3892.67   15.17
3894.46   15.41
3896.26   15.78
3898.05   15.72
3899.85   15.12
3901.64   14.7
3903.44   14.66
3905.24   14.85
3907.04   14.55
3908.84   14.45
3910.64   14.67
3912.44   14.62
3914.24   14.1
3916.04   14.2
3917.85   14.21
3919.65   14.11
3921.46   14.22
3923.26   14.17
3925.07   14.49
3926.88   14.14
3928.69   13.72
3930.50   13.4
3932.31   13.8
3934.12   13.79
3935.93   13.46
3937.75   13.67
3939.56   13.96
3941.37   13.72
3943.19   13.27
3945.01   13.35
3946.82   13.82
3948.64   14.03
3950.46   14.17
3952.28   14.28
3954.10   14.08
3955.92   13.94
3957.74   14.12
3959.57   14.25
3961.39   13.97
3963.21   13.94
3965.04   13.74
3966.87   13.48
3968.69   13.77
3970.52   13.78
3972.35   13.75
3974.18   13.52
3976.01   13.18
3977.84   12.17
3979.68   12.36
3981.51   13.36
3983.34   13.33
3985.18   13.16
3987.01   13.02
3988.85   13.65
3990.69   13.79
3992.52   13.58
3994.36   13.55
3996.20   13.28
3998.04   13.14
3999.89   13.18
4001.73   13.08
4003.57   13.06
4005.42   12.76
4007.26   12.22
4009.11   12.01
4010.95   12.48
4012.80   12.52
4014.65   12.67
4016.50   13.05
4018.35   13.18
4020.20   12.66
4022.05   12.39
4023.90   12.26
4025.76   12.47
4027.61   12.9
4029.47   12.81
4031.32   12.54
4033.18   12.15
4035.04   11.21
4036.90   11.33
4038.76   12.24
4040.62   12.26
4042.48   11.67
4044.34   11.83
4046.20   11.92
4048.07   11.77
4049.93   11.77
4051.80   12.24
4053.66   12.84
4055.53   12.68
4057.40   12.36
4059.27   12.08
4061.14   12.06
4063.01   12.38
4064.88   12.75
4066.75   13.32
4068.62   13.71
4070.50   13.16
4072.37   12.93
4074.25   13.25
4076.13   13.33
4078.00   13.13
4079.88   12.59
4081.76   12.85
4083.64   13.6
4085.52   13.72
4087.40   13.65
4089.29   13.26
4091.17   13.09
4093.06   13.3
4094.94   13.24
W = 0.90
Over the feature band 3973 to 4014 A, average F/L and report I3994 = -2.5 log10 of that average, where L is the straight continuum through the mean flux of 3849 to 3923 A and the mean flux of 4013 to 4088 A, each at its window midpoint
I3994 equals 0.04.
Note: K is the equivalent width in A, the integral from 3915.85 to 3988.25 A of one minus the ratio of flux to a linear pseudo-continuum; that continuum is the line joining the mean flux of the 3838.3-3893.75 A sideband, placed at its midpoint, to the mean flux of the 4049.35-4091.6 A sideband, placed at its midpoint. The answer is 3.9 A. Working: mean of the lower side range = 15.7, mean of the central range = 13.7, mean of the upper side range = 12.9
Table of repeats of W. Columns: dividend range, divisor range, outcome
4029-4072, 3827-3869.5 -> 0.88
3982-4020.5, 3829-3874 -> 0.91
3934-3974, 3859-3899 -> 0.91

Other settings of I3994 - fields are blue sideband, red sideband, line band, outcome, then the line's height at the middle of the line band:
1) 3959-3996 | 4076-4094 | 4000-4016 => 0.06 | 13.4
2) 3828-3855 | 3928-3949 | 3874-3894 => -0.09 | 14.4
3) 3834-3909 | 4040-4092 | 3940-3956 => 0.04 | 14.4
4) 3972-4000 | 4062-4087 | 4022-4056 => 0.09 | 13.2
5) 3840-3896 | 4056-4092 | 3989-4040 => 0.09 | 13.8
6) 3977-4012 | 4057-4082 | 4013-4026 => 0.02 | 13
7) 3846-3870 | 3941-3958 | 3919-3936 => 0.03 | 14.3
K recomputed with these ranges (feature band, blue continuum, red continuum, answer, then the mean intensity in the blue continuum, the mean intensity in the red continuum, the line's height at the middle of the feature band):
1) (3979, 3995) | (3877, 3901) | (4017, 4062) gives 0.07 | 15.5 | 12.2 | 13.4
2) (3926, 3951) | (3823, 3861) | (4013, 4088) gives 0.49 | 15.2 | 12.6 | 14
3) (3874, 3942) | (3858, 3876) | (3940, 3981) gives 1.71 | 16.2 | 13.7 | 15.1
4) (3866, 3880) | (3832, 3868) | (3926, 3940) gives -1.17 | 15.4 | 13.7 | 15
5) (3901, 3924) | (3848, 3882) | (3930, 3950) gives 0.12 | 15.9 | 13.7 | 14.5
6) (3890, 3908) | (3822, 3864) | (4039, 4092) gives -0.60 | 15.3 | 12.7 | 14.6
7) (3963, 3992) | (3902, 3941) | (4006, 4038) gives -0.40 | 14.2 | 12.4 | 13.2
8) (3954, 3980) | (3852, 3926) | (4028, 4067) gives 0.34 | 15.3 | 12.2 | 13.8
